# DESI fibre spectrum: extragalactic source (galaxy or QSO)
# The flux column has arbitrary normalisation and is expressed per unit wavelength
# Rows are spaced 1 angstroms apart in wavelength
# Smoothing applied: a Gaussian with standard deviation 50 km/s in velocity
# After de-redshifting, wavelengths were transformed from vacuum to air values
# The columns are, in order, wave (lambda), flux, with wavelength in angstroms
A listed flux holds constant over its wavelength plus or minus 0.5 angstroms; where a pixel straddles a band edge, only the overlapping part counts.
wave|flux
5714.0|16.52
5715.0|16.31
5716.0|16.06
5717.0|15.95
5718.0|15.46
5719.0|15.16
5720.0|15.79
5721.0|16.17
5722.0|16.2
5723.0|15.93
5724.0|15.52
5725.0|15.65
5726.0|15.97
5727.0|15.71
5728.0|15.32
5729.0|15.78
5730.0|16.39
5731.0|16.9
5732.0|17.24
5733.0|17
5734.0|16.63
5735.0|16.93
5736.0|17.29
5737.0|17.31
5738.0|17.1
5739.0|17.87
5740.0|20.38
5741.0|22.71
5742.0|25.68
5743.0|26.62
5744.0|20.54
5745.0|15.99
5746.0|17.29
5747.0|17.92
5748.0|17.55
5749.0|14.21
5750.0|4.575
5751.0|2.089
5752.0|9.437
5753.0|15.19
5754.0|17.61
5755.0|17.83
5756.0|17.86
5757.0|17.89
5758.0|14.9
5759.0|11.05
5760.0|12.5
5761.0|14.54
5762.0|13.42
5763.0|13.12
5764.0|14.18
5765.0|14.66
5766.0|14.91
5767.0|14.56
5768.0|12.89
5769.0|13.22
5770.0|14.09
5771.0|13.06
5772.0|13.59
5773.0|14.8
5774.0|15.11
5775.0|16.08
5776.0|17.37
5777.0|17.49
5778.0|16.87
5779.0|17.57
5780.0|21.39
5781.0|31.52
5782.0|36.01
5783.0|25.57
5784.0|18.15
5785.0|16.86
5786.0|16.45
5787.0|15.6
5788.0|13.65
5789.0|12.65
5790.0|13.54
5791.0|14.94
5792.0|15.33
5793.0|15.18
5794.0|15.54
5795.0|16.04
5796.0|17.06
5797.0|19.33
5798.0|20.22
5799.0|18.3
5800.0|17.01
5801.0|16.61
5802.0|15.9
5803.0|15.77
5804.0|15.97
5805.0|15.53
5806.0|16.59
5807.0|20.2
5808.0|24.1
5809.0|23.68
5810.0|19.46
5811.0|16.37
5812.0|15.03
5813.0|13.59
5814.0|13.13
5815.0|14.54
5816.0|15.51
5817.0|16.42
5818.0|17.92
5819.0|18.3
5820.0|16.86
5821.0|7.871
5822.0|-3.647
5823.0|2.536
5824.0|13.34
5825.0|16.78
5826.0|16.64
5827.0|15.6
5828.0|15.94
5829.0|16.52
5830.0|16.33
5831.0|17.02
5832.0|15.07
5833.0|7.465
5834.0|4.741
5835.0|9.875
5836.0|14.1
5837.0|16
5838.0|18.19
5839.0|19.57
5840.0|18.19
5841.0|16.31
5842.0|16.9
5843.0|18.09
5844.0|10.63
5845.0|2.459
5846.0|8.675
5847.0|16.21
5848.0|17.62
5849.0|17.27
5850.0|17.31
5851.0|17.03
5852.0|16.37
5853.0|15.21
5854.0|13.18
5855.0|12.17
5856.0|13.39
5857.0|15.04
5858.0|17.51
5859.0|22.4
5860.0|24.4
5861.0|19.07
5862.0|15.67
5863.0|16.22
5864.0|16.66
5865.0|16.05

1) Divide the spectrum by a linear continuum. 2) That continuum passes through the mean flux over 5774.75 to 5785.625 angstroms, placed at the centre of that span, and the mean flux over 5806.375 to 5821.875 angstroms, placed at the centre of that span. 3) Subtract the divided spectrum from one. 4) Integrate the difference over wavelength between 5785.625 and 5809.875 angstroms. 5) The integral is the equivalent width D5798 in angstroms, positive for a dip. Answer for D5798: 2.2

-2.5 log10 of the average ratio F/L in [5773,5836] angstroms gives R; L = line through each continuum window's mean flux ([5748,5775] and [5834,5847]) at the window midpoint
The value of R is -0.18 mag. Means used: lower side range 13.6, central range 16.2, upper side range 13.8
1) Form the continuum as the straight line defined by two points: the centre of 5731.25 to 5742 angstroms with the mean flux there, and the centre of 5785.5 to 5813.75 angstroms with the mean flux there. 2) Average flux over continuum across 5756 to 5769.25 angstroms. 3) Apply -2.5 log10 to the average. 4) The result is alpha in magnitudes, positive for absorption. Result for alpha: 0.243 mag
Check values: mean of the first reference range 18.4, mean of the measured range 14.1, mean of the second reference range 16.7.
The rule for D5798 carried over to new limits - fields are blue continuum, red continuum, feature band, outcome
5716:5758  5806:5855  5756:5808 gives -3.5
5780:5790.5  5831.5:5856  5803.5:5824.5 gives 2.9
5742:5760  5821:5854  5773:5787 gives -5.0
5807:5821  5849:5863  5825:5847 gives 3.7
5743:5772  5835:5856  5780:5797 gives -4.6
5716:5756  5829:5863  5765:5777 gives 1.0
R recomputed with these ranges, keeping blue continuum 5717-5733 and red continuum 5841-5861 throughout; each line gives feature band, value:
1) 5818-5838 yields 0.22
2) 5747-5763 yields 0.17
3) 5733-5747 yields -0.21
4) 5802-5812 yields -0.17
